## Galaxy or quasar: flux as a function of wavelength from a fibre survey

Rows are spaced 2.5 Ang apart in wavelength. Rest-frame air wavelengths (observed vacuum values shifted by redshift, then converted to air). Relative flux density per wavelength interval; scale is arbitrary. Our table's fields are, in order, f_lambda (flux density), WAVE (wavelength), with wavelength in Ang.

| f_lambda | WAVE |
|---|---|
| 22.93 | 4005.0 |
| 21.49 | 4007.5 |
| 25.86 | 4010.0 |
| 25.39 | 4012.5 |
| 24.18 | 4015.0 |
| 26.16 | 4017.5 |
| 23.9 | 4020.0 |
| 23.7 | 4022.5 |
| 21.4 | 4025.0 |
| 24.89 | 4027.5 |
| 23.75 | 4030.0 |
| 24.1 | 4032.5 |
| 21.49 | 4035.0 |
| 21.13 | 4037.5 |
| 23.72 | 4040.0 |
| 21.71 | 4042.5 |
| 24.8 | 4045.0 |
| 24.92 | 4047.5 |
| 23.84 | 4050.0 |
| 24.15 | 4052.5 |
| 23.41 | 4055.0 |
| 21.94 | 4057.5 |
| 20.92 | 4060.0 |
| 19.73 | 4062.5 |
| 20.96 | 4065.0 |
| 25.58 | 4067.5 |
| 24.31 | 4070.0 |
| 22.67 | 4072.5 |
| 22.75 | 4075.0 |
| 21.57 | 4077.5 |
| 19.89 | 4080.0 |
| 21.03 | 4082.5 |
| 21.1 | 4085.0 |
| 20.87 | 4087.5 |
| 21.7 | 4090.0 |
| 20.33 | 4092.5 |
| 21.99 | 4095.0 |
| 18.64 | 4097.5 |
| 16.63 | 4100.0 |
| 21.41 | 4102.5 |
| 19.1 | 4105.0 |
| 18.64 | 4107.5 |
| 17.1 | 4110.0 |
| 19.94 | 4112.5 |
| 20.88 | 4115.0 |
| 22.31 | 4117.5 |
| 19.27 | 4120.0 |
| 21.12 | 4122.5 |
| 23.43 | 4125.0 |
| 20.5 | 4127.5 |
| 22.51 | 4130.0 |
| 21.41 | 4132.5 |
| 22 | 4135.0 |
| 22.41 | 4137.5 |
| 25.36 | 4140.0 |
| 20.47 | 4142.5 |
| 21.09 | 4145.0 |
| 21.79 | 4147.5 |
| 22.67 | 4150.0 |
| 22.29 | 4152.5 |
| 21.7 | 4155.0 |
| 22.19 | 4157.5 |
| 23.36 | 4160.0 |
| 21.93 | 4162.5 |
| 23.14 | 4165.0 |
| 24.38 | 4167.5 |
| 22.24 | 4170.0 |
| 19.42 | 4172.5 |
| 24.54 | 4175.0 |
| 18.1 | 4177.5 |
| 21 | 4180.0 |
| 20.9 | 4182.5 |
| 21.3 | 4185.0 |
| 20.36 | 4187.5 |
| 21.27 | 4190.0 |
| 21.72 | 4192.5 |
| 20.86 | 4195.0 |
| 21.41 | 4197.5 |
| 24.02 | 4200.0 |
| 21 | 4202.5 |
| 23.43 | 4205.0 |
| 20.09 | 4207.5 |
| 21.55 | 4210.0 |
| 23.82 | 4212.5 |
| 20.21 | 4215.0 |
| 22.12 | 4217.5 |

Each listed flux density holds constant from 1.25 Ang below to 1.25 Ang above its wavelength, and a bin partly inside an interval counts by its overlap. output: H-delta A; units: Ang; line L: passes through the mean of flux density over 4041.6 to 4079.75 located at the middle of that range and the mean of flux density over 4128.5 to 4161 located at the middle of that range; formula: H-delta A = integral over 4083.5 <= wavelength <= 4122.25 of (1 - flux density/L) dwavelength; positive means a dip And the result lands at 4.29 Ang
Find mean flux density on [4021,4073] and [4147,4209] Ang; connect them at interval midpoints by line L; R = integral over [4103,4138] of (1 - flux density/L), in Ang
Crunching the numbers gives 2.50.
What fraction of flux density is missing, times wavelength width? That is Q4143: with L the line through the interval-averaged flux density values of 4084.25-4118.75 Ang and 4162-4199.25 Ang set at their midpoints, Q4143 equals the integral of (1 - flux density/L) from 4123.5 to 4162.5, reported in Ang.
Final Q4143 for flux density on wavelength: -2.6 Ang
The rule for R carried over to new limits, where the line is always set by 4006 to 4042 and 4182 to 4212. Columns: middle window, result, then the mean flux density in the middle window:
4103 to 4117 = 2.0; 19.4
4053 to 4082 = 1.2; 22.2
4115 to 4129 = 0.7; 21.3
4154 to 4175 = -0.5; 22.4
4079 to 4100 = 2.2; 20.5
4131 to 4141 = -0.2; 22.7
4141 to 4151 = 0.3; 21.6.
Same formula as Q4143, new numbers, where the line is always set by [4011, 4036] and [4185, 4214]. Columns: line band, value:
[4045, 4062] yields 0.3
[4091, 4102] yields 1.6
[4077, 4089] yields 1.2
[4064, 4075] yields 0.0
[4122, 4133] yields 0.4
